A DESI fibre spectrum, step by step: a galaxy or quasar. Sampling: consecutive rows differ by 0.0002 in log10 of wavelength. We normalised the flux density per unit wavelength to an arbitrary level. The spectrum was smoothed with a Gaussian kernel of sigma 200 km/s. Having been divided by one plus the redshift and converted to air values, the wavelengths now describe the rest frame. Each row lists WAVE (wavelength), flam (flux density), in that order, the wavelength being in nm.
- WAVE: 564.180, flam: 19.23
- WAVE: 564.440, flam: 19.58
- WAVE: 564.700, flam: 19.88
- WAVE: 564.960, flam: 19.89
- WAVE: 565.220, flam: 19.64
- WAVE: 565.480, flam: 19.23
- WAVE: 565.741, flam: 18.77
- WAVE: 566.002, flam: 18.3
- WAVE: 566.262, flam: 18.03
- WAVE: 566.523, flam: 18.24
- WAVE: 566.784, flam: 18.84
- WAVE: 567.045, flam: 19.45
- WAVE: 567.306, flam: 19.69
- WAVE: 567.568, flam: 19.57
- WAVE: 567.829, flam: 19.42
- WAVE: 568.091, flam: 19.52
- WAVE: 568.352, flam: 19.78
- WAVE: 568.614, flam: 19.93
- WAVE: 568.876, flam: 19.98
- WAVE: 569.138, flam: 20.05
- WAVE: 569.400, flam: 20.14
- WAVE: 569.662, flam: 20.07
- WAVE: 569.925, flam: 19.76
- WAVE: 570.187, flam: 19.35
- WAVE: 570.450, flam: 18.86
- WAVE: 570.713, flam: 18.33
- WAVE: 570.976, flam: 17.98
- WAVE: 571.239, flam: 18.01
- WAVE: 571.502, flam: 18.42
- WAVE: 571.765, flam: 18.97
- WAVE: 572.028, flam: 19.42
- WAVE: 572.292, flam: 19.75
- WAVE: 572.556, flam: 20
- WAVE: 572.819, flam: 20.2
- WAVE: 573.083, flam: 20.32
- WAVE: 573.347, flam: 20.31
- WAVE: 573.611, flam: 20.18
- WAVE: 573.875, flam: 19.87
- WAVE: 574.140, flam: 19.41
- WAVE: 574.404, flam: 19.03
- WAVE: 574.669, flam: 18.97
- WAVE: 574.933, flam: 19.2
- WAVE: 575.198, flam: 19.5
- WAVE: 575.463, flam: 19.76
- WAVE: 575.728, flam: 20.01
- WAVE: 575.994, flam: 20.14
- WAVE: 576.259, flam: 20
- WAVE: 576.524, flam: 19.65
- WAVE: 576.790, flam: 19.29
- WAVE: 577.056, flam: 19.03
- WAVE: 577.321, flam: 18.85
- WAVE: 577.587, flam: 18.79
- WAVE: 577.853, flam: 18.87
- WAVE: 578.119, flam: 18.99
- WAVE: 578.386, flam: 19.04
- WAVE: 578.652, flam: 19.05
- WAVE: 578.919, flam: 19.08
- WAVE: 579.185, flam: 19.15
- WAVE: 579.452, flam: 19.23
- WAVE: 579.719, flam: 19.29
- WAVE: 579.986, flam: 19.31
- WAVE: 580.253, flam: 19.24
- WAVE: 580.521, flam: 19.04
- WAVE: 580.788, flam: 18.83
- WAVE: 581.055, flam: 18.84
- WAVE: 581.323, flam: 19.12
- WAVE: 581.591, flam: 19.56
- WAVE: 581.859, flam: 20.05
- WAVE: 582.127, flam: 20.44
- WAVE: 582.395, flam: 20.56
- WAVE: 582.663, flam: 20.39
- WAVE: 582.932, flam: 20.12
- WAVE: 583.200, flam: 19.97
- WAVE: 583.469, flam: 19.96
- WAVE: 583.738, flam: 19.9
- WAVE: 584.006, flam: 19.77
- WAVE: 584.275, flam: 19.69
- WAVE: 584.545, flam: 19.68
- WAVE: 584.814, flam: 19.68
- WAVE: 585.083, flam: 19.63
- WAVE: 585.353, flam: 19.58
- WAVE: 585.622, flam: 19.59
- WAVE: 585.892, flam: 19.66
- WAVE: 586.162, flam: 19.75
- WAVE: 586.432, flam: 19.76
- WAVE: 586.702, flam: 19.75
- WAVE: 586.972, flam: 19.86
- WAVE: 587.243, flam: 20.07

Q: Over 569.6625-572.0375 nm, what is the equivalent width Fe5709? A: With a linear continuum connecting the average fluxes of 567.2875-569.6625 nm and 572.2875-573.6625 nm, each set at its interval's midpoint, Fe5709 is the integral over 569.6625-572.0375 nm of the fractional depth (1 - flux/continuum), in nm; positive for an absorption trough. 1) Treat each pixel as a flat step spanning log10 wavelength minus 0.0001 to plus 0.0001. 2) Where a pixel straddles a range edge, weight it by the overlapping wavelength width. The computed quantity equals 0.14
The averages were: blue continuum 19.8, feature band 18.8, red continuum 20.2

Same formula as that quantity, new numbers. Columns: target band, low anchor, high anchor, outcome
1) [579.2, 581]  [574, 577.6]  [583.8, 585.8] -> 0.04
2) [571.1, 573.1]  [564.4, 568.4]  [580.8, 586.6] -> 0.01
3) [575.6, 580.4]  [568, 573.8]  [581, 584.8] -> 0.11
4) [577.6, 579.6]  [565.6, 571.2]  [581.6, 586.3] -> 0.06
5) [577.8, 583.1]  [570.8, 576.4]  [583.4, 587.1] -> 0.06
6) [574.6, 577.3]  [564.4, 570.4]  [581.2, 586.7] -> 0.01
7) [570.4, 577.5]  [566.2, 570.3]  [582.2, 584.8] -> 0.11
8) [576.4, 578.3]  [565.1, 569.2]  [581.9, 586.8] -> 0.06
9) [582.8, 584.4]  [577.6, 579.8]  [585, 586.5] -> -0.04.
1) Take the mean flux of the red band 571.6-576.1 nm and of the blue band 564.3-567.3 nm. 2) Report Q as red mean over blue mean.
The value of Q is 1.03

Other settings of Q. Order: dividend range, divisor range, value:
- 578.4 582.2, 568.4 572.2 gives 1.00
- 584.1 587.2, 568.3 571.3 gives 1.02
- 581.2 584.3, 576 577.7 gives 1.03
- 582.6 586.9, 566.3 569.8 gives 1.01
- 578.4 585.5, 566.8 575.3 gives 1.01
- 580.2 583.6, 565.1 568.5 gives 1.03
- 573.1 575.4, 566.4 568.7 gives 1.01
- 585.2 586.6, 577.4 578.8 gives 1.04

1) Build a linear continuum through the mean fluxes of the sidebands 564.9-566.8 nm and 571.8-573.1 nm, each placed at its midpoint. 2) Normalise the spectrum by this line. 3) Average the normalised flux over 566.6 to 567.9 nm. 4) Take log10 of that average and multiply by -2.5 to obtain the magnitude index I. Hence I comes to -0.02 mag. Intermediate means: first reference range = 18.8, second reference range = 19.8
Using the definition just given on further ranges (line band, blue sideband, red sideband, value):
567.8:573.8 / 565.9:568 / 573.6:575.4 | -0.018 mag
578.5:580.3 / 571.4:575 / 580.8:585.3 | 0.030 mag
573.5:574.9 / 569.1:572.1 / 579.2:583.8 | -0.012 mag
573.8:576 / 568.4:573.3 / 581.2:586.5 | 0.004 mag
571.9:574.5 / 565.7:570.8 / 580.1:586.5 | -0.023 mag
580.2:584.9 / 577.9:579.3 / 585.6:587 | -0.018 mag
